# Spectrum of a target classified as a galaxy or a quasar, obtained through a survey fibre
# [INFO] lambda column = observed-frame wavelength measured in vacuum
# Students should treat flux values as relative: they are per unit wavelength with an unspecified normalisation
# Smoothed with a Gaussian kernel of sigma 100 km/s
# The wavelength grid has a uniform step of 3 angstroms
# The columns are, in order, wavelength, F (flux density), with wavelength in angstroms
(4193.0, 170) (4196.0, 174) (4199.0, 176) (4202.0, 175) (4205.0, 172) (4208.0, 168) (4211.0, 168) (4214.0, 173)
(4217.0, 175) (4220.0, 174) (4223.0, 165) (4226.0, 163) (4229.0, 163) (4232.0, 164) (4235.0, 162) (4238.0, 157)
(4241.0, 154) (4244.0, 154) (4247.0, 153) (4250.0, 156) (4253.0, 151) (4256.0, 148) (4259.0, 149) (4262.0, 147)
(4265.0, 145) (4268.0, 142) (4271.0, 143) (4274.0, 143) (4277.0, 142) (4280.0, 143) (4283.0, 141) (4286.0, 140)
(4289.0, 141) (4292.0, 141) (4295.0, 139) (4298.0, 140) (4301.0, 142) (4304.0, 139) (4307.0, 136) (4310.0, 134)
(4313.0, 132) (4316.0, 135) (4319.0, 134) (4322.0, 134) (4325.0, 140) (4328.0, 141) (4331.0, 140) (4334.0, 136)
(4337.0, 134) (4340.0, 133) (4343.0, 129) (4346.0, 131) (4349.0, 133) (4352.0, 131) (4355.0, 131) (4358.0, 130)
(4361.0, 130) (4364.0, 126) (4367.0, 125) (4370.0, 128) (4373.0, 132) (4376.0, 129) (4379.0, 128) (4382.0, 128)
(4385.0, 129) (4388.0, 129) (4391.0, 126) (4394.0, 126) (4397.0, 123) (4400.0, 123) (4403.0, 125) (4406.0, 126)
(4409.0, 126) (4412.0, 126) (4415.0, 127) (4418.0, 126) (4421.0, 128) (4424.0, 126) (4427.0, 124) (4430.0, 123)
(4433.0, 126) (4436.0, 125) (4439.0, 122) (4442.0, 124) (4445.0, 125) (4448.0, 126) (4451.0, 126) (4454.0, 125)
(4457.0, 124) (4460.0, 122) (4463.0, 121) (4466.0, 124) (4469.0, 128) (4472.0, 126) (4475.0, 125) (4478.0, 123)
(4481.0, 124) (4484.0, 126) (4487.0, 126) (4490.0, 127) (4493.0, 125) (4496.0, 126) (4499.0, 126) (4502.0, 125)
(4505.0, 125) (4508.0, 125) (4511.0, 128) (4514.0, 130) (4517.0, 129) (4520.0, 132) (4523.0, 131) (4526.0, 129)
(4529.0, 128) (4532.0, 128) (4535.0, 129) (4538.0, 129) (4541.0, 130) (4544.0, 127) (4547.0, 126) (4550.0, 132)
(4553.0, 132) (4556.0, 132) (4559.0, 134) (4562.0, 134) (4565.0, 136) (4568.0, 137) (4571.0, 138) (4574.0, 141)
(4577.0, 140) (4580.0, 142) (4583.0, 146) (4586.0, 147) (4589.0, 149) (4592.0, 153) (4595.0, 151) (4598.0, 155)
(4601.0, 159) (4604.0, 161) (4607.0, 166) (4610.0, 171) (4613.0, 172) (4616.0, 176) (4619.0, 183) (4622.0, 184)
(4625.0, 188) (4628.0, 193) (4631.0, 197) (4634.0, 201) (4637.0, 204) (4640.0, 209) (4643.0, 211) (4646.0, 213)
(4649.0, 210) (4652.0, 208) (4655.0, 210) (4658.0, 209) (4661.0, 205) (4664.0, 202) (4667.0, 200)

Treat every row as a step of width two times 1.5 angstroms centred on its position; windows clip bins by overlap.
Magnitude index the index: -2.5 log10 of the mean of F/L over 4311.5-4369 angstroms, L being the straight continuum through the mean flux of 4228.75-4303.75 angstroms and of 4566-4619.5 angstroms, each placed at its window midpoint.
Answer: 0.13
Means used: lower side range 148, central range 133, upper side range 154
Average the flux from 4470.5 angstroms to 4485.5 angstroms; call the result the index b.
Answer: 125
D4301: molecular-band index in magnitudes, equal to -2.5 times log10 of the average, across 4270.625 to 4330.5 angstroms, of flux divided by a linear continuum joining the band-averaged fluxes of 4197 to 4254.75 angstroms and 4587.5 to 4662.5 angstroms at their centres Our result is 0.21 mag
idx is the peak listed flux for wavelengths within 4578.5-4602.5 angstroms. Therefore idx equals 159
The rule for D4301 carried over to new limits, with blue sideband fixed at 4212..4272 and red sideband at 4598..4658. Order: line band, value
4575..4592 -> 0.27 mag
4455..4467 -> 0.39 mag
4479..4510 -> 0.38 mag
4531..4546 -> 0.38 mag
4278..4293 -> 0.14 mag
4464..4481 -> 0.38 mag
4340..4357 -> 0.26 mag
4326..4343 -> 0.21 mag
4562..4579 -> 0.32 mag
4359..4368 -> 0.30 mag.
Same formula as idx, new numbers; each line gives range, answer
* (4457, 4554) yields 132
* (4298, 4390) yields 142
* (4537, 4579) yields 141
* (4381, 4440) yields 129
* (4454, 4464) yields 125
